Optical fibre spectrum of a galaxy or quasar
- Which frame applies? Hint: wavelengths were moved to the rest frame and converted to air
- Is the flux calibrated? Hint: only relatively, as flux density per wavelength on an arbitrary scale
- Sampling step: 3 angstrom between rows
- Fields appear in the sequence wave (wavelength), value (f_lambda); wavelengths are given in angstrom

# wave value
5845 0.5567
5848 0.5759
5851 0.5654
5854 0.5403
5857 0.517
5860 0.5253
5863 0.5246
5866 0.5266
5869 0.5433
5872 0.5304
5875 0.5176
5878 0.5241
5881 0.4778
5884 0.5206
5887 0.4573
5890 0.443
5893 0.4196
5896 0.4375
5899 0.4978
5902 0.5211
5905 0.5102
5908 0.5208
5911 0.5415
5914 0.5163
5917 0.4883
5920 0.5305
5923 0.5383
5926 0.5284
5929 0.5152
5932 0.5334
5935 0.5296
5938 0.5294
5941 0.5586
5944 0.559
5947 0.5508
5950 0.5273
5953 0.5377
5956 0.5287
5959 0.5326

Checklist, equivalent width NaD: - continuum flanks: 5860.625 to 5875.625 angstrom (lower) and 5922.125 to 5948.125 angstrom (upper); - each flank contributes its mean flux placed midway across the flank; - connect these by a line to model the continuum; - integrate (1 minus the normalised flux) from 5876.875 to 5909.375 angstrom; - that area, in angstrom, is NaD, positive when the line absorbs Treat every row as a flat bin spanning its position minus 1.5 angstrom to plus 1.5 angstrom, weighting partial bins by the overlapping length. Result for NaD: 2.95 angstrom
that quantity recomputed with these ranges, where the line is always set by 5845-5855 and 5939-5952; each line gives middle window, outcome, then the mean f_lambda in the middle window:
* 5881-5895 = 2.4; 0.461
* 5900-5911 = 0.7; 0.52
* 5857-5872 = 0.8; 0.529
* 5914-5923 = 0.6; 0.515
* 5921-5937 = 0.6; 0.529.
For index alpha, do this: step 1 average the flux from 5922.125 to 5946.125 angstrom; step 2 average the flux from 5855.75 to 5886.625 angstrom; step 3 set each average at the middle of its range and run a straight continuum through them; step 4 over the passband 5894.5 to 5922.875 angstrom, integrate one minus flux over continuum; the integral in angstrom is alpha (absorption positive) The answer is 1.1 angstrom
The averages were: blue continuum 0.518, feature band 0.509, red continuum 0.537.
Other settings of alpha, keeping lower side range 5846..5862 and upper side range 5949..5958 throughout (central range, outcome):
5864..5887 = 1.09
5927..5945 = -0.10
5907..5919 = 0.44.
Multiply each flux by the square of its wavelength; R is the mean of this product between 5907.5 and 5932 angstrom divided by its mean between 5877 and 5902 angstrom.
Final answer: 1.1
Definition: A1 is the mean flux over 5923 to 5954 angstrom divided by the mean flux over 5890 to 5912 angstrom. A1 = 1.1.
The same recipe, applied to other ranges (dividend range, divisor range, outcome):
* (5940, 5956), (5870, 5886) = 1.06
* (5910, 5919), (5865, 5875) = 0.97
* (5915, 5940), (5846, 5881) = 0.98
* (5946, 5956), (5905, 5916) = 1.03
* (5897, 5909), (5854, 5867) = 0.97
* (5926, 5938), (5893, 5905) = 1.10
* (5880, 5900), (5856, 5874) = 0.88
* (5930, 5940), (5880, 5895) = 1.15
